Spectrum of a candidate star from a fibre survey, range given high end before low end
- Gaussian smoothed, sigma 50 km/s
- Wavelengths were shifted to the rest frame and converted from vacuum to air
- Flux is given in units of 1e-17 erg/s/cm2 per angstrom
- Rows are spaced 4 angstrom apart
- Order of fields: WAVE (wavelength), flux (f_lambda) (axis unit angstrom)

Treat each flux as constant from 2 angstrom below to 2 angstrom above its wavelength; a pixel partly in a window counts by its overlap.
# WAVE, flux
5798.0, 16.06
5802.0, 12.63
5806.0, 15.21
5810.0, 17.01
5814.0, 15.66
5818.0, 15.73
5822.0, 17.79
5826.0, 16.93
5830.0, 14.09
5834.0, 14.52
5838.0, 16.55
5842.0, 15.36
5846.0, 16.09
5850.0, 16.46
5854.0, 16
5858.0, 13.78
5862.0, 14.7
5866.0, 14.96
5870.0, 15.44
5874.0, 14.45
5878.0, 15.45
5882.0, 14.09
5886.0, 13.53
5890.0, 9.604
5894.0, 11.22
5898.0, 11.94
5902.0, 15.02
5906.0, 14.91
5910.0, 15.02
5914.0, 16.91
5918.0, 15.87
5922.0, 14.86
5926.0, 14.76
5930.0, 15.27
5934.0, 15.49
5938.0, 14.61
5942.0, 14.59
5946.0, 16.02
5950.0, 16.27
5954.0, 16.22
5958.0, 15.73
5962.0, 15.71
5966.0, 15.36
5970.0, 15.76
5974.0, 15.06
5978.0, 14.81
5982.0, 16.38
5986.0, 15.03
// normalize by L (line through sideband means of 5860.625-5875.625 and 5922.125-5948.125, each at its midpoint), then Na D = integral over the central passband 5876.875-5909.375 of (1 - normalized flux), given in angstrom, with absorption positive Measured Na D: 3.8 angstrom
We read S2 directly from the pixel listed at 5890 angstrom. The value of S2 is 9.604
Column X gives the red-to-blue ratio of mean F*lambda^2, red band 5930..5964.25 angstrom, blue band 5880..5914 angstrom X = 1.18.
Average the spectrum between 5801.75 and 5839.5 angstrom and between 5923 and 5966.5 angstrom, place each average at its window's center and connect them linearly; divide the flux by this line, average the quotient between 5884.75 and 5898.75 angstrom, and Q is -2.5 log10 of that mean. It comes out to 0.34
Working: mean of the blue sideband 15.7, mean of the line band 11.4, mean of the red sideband 15.4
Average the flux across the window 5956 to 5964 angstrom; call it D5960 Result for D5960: 15.7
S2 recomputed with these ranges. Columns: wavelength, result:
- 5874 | 14.45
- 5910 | 15.02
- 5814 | 15.66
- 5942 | 14.59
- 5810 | 17.01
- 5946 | 16.02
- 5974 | 15.06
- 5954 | 16.22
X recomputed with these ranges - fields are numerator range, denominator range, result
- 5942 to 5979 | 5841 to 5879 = 1.06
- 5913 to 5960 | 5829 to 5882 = 1.05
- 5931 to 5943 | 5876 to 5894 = 1.18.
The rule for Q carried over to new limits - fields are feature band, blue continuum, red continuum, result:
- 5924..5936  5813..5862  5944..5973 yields 0.04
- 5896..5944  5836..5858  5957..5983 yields 0.05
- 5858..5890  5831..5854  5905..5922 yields 0.10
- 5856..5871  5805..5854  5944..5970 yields 0.09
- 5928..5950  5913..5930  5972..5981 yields 0.00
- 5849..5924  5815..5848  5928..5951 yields 0.09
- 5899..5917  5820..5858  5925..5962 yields 0.02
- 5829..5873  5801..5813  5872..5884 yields -0.03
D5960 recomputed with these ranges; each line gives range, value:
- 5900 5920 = 15.5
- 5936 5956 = 15.5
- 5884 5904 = 12.3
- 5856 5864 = 14.2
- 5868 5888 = 14.6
